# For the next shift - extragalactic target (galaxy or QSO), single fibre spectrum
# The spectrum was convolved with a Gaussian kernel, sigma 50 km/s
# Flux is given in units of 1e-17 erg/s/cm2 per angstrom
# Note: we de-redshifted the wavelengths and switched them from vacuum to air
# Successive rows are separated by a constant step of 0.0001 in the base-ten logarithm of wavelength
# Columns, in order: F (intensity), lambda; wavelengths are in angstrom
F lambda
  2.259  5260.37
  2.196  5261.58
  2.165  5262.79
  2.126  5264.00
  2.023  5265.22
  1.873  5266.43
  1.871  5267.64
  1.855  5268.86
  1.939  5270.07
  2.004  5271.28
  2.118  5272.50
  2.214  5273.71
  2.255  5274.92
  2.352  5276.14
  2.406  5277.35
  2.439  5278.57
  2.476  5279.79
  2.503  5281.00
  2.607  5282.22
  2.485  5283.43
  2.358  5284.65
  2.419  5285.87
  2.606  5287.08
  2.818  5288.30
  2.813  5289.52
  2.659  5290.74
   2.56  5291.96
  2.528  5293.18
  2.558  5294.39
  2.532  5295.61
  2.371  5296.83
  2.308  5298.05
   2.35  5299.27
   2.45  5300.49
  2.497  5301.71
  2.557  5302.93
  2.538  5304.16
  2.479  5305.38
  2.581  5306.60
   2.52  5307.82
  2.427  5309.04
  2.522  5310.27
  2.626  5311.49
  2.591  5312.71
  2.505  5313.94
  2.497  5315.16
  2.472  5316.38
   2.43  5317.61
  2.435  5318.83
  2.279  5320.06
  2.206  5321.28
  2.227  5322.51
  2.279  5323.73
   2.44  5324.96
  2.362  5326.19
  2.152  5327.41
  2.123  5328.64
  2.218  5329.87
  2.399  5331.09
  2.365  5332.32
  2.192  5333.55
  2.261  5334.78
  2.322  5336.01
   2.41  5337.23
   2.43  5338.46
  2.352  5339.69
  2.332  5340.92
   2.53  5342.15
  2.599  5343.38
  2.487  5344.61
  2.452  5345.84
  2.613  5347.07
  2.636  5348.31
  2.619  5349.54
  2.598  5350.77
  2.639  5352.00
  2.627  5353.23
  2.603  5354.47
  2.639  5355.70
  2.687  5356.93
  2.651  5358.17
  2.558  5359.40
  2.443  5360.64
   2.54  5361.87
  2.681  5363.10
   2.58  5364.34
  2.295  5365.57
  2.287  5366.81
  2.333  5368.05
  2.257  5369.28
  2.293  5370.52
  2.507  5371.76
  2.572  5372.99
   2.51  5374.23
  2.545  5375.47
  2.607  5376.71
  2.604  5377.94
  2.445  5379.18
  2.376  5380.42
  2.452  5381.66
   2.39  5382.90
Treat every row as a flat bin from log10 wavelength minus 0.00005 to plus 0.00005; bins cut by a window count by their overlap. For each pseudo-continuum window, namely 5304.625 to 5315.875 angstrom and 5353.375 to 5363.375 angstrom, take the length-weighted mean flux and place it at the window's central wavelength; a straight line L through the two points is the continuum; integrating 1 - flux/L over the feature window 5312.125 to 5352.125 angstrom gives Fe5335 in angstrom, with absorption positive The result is 2.44 angstrom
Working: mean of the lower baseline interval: 2.53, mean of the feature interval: 2.4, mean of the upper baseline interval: 2.6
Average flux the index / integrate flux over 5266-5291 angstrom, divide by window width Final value 2.34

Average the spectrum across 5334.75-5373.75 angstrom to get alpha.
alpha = 2.5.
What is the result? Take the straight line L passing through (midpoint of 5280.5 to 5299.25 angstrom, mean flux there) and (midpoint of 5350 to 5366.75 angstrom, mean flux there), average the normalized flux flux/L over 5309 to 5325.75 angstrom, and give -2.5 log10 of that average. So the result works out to 0.06 mag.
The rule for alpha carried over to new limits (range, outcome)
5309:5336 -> 2.36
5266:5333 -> 2.39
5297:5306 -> 2.45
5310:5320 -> 2.5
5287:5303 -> 2.54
